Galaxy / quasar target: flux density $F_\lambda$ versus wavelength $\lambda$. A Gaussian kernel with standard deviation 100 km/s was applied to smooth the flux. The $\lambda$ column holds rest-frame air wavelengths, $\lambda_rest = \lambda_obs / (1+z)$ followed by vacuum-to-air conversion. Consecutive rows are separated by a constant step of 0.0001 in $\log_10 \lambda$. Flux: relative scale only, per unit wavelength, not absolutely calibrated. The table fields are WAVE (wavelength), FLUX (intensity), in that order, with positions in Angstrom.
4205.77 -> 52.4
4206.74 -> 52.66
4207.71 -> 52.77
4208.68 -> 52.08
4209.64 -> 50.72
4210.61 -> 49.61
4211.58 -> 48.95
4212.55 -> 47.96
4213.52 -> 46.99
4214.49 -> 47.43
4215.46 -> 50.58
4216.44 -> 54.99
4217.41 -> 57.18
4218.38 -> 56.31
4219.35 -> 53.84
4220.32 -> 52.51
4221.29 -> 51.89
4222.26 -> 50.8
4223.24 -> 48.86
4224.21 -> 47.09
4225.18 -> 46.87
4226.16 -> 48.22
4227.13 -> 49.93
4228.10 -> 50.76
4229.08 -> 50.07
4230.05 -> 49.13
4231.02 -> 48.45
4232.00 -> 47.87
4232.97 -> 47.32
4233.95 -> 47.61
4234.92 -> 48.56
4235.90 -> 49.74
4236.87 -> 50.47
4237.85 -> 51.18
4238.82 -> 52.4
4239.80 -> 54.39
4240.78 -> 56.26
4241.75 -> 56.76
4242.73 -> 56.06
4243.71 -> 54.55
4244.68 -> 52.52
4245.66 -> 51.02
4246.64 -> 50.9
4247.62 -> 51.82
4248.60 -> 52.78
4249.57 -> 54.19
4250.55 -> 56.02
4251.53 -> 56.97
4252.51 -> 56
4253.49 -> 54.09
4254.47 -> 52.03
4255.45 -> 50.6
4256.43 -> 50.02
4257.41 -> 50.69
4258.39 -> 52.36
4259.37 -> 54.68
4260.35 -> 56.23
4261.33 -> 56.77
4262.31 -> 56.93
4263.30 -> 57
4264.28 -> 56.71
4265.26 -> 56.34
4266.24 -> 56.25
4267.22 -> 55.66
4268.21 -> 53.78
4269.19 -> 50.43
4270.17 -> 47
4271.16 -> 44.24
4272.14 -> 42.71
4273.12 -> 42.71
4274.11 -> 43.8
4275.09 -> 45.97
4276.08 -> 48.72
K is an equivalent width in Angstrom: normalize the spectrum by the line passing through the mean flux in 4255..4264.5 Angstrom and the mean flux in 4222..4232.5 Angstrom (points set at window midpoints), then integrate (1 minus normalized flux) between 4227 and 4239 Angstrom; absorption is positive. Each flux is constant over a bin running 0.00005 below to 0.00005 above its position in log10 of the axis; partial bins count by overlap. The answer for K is 0.1 Angstrom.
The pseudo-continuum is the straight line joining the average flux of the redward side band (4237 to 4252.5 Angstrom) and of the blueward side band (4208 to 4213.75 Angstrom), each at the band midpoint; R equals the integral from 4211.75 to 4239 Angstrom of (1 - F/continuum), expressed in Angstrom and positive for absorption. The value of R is 0.7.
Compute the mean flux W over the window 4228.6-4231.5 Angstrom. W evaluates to 49.4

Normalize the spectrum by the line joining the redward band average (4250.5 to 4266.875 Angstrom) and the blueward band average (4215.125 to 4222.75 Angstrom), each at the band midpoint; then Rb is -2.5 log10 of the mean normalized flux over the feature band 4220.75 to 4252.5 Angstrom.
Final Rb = 0.06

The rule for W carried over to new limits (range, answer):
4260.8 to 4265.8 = 56.7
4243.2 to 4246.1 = 52.8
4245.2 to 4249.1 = 51.7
